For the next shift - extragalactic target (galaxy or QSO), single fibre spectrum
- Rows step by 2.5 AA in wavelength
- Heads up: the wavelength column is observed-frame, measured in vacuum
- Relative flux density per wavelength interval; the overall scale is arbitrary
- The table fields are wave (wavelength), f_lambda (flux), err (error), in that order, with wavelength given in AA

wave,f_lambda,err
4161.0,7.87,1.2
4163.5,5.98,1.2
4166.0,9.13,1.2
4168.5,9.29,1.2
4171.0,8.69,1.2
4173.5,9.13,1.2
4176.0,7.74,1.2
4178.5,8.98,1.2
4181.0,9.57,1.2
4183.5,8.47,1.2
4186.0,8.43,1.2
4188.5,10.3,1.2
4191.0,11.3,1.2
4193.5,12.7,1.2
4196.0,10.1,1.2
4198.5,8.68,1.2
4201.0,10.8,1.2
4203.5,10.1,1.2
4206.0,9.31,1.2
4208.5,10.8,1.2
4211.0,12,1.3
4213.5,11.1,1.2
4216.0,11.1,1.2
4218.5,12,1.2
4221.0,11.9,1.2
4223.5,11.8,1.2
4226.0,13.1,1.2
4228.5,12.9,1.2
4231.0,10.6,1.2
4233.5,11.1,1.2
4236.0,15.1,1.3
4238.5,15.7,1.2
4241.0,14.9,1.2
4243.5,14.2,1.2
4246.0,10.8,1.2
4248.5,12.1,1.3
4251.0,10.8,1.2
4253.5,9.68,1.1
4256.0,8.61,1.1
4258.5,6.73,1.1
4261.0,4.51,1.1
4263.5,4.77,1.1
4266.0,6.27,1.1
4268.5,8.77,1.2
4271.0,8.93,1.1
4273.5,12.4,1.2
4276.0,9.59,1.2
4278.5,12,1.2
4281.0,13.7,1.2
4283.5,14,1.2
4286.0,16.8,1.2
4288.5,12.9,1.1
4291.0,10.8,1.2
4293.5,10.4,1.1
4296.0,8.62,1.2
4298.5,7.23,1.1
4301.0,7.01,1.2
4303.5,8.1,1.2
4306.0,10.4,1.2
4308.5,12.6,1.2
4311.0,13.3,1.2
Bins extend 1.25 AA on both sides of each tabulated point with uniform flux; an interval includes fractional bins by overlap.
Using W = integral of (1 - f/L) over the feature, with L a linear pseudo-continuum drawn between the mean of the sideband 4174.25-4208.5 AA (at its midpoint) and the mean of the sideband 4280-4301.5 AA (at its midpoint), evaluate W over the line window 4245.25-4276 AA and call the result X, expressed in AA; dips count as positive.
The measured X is 6.2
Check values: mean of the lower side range 9.76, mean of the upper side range 11.4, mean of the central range 8.7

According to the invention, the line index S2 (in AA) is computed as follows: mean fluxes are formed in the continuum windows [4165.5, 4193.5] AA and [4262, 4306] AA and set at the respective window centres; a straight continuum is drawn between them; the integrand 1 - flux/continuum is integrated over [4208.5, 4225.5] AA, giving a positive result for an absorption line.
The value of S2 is -3.6 AA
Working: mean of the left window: 9.34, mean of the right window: 10.1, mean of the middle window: 11.7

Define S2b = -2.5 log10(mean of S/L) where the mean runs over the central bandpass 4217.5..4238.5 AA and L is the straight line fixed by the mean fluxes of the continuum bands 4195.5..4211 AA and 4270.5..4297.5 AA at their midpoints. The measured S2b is -0.174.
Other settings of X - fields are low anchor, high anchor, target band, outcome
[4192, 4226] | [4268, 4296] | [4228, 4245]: -3.3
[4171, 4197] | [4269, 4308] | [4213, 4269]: -3.1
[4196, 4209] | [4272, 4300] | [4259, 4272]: 5.3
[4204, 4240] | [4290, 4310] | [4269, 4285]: -2.4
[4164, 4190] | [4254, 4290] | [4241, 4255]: -3.0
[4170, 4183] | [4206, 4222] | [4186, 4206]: -0.5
